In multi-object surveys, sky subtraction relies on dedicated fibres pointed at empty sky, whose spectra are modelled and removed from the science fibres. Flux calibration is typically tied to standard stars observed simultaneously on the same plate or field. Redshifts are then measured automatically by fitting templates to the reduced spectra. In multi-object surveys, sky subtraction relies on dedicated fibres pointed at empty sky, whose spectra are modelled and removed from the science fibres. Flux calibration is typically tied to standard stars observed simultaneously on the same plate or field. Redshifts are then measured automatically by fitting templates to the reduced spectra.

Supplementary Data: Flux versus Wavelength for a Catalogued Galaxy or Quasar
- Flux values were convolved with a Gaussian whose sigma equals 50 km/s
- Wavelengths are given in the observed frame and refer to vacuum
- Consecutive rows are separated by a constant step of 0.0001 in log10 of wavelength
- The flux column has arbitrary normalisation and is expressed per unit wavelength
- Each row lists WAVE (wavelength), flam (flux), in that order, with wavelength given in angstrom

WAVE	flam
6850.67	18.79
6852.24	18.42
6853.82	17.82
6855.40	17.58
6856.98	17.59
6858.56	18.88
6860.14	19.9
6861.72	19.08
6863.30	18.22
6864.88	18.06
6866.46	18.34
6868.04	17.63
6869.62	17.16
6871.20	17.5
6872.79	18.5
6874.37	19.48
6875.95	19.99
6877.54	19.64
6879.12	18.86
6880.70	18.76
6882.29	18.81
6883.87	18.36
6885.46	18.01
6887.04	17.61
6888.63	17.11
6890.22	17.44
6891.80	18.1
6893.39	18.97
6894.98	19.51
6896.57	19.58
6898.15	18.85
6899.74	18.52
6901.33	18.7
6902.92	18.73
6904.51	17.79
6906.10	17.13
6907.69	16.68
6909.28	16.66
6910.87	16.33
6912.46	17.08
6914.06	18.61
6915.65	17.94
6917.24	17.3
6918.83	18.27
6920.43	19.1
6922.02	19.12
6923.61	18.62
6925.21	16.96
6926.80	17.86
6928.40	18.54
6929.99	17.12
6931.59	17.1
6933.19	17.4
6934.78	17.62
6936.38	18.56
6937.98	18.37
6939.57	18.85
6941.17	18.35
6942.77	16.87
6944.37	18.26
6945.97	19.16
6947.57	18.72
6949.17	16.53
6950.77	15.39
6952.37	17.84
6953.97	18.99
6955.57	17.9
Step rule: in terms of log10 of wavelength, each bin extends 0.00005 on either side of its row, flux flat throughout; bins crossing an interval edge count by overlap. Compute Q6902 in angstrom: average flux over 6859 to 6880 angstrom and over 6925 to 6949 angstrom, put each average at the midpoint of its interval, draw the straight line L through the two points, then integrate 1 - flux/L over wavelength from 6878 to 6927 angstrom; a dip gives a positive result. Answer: 0.5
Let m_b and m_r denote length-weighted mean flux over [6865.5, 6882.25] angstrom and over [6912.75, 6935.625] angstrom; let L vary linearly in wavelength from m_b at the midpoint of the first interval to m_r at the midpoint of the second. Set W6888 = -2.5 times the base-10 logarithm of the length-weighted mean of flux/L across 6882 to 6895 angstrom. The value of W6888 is 0.02 mag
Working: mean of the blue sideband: 18.6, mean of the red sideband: 17.9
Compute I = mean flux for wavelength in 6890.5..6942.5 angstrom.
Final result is 18.1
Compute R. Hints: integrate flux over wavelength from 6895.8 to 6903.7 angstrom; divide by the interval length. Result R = 18.9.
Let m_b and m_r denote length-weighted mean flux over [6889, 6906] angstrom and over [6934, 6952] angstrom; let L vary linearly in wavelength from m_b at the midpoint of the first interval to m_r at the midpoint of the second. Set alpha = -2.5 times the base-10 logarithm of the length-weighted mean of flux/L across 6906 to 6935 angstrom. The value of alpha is 0.03 mag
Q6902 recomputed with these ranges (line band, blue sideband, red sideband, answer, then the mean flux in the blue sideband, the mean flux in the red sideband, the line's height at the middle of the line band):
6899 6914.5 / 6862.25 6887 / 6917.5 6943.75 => 0.5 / 18.5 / 18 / 18.2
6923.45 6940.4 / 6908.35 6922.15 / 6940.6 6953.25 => -0.2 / 17.7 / 17.6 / 17.7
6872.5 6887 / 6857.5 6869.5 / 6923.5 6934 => -0.5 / 18.5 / 17.6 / 18.3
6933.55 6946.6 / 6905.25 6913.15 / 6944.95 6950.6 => -0.4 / 16.8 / 17.8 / 17.6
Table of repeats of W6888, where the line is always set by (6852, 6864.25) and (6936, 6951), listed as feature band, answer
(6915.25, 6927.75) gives 0.00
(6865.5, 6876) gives 0.01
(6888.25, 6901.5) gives -0.02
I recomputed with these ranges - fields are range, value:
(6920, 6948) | 18.1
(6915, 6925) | 18.3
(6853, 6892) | 18.3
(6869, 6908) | 18.4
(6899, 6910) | 17.7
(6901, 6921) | 17.7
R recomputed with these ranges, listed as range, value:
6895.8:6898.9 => 19.3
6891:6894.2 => 18.5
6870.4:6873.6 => 18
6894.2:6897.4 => 19.6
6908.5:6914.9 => 17.2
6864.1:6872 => 17.7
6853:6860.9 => 18.3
